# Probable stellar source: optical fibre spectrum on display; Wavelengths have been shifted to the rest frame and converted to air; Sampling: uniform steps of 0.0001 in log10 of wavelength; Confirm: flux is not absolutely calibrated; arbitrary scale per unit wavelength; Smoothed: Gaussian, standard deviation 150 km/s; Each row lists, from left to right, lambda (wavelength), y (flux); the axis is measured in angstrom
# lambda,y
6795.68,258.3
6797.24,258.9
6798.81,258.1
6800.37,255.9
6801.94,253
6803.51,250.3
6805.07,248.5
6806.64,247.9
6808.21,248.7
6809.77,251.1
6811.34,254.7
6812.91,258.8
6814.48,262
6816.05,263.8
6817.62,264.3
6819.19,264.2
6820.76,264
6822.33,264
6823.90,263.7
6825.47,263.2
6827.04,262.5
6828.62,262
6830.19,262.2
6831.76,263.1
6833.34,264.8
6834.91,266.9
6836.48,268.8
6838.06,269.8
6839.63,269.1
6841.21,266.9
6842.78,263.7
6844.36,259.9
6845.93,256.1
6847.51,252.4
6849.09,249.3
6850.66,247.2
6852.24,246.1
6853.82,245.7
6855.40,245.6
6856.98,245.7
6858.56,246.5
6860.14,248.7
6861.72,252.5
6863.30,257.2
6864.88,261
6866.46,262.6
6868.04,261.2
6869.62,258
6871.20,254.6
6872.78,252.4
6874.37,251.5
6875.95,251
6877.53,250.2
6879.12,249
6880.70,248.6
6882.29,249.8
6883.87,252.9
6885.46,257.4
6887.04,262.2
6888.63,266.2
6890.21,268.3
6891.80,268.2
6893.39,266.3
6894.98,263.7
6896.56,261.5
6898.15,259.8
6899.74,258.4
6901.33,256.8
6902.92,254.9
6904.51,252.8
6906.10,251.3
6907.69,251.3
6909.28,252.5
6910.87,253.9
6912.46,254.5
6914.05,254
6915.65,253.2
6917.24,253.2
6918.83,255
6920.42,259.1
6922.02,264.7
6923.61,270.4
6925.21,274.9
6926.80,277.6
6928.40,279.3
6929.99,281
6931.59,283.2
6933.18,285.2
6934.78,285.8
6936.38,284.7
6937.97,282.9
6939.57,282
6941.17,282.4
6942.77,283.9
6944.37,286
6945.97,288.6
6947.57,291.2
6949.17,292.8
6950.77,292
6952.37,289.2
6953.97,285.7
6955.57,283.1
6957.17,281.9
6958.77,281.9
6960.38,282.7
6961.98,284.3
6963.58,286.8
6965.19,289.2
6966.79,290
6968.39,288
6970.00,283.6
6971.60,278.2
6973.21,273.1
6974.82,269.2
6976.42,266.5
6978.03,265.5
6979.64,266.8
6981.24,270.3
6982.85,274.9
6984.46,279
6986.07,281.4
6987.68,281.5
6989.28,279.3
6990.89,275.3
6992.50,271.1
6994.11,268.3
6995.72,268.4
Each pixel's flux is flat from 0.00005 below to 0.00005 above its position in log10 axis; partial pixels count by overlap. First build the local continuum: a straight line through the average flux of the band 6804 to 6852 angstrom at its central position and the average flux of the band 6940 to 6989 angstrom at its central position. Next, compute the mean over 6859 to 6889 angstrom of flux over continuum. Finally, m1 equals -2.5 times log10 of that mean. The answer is 0.05 mag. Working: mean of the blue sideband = 260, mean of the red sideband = 282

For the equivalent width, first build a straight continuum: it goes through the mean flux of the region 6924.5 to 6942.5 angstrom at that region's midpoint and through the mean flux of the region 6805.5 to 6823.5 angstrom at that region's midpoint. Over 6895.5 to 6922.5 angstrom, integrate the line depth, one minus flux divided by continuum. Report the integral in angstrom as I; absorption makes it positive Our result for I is 2.1 angstrom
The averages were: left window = 258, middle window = 256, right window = 282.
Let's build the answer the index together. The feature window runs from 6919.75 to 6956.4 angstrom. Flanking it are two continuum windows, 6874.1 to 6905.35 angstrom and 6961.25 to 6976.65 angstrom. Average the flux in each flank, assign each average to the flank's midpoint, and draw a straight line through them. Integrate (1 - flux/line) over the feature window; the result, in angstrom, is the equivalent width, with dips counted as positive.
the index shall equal -1.3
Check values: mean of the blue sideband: 258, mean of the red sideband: 281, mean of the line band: 282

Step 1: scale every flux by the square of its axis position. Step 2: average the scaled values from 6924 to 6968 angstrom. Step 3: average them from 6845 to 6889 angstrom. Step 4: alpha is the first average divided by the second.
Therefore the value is 1.15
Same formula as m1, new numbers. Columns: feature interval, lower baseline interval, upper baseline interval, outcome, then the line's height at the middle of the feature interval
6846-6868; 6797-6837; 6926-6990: 0.061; 266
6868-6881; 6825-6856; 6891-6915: 0.023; 258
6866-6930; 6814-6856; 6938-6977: 0.056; 273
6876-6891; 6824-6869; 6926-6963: 0.051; 268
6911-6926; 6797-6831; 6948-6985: 0.058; 274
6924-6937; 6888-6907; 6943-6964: -0.020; 276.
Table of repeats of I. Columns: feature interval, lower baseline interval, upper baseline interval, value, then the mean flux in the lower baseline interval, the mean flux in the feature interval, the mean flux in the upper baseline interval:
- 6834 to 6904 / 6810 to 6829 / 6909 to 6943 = 2.37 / 262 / 257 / 271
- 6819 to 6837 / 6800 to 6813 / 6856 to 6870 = -0.80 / 252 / 264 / 255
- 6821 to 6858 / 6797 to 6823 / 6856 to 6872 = -0.48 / 257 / 259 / 255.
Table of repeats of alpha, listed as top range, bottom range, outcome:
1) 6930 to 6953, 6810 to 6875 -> 1.14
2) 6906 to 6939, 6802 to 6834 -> 1.06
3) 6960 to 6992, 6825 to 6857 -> 1.12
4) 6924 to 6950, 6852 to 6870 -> 1.15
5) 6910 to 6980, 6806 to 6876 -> 1.11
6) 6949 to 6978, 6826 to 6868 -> 1.13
